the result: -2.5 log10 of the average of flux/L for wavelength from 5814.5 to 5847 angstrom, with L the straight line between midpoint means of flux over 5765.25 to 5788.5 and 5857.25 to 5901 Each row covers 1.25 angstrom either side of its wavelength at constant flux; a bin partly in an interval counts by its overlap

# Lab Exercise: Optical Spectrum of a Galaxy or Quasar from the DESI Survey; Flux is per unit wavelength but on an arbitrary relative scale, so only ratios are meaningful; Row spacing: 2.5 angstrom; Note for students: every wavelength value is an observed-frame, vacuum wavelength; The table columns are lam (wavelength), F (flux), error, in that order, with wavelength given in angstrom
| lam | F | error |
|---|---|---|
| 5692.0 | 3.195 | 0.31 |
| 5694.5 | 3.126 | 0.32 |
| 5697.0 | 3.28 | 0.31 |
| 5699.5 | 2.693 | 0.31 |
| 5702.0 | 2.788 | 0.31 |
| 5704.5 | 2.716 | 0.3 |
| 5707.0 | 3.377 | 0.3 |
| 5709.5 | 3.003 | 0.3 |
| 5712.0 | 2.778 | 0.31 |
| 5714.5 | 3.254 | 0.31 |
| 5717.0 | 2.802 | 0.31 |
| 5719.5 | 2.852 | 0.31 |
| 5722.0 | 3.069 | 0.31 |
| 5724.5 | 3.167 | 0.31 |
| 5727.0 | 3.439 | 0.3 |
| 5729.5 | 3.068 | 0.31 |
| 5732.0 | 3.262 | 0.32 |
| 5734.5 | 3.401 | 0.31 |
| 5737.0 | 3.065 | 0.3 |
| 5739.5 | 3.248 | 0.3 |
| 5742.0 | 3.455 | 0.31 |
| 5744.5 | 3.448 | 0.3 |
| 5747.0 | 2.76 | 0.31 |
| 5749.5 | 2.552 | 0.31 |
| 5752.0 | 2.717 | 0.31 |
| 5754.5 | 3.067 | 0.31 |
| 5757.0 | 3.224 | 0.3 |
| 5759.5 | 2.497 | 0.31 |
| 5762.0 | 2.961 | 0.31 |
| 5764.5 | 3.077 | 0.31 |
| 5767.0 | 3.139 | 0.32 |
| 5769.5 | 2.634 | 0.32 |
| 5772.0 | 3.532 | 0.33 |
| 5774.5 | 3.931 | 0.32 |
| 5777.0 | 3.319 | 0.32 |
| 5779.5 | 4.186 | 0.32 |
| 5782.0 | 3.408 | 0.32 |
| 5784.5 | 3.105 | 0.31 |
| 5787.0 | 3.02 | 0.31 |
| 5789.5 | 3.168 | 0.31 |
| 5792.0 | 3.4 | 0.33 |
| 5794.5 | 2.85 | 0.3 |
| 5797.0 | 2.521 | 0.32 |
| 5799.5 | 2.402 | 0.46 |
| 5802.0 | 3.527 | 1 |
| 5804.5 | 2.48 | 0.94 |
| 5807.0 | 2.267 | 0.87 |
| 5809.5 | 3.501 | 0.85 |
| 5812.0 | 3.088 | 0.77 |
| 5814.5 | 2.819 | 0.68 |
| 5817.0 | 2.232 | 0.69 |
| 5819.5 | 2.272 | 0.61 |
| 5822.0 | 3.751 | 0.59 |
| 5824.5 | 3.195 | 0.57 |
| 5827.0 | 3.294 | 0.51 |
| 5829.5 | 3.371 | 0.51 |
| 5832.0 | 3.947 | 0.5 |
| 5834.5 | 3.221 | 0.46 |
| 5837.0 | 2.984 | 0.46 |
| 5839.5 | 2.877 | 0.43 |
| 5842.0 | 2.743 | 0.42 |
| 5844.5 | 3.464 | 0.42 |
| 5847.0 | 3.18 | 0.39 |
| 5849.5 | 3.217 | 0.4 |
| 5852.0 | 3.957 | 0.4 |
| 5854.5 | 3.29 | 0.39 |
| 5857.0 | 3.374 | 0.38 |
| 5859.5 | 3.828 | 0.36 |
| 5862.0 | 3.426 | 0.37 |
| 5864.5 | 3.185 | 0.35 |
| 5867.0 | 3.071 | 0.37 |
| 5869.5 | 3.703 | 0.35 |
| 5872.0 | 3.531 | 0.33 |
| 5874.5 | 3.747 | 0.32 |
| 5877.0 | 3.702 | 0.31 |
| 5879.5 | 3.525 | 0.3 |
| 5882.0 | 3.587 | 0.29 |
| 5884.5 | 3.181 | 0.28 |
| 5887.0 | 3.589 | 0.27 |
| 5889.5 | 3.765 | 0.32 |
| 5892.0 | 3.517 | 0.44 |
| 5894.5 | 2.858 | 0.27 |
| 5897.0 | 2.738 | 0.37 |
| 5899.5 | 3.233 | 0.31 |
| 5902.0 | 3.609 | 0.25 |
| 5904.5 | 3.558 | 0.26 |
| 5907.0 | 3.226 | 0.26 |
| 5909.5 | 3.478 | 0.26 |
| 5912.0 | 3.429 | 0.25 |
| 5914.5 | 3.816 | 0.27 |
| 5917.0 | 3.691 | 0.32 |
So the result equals 0.10 mag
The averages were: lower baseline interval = 3.36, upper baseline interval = 3.42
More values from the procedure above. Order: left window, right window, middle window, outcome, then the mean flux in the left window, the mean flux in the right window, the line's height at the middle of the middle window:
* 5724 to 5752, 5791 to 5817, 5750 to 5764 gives 0.065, 3.15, 2.85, 3.06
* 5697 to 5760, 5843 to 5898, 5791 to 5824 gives 0.141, 3.04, 3.43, 3.26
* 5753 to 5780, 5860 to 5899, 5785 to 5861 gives 0.068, 3.2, 3.41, 3.31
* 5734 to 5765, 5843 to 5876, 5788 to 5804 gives 0.089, 3.03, 3.46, 3.21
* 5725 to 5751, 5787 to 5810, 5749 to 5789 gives -0.049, 3.17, 2.89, 3.02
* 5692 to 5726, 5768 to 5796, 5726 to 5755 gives 0.004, 3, 3.31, 3.14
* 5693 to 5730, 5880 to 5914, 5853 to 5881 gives -0.054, 3.03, 3.38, 3.32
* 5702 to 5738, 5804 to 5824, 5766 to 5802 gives -0.103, 3.08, 2.83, 2.91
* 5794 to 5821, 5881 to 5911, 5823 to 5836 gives -0.179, 2.73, 3.36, 2.89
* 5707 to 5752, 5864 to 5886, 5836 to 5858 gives 0.057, 3.09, 3.48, 3.41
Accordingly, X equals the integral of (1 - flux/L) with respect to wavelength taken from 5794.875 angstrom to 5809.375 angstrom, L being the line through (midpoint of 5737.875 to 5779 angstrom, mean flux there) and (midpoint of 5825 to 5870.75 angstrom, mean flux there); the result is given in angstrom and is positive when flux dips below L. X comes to 2.3 angstrom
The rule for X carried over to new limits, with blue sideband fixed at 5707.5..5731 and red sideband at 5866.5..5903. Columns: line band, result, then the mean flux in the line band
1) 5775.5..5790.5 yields -0.8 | 3.38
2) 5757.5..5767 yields 0.7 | 2.91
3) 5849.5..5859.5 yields -0.5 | 3.54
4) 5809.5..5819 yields 1.4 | 2.78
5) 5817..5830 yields 0.9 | 3.07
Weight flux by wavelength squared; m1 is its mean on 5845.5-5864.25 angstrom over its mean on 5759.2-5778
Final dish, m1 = 1.12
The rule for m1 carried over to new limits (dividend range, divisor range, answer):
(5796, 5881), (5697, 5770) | 1.10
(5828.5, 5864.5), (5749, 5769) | 1.18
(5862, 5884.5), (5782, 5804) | 1.19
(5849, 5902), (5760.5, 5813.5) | 1.14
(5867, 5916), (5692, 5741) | 1.19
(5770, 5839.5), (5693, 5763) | 1.06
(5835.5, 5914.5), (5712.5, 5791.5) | 1.12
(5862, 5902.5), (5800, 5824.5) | 1.21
